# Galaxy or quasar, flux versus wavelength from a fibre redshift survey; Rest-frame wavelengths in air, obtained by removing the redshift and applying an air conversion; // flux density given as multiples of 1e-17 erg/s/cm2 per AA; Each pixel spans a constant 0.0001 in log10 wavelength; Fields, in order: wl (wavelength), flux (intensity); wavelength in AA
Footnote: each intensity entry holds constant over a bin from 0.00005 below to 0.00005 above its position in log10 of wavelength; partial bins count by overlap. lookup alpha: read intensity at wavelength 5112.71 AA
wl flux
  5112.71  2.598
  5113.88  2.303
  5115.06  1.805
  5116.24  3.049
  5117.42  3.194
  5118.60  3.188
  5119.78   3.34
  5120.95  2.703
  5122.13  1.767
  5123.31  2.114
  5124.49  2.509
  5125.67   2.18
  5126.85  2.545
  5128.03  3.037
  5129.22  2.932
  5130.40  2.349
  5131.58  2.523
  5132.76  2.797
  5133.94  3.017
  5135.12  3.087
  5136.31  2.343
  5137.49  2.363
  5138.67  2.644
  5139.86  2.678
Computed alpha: 2.598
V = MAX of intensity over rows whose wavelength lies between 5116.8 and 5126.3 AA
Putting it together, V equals 3.34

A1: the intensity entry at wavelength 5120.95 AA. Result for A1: 2.703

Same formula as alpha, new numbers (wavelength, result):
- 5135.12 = 3.087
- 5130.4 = 2.349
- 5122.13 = 1.767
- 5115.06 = 1.805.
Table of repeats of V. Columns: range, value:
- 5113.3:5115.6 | 2.303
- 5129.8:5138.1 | 3.087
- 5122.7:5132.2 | 3.037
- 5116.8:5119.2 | 3.194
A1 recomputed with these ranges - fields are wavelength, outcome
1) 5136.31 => 2.343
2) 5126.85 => 2.545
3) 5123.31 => 2.114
